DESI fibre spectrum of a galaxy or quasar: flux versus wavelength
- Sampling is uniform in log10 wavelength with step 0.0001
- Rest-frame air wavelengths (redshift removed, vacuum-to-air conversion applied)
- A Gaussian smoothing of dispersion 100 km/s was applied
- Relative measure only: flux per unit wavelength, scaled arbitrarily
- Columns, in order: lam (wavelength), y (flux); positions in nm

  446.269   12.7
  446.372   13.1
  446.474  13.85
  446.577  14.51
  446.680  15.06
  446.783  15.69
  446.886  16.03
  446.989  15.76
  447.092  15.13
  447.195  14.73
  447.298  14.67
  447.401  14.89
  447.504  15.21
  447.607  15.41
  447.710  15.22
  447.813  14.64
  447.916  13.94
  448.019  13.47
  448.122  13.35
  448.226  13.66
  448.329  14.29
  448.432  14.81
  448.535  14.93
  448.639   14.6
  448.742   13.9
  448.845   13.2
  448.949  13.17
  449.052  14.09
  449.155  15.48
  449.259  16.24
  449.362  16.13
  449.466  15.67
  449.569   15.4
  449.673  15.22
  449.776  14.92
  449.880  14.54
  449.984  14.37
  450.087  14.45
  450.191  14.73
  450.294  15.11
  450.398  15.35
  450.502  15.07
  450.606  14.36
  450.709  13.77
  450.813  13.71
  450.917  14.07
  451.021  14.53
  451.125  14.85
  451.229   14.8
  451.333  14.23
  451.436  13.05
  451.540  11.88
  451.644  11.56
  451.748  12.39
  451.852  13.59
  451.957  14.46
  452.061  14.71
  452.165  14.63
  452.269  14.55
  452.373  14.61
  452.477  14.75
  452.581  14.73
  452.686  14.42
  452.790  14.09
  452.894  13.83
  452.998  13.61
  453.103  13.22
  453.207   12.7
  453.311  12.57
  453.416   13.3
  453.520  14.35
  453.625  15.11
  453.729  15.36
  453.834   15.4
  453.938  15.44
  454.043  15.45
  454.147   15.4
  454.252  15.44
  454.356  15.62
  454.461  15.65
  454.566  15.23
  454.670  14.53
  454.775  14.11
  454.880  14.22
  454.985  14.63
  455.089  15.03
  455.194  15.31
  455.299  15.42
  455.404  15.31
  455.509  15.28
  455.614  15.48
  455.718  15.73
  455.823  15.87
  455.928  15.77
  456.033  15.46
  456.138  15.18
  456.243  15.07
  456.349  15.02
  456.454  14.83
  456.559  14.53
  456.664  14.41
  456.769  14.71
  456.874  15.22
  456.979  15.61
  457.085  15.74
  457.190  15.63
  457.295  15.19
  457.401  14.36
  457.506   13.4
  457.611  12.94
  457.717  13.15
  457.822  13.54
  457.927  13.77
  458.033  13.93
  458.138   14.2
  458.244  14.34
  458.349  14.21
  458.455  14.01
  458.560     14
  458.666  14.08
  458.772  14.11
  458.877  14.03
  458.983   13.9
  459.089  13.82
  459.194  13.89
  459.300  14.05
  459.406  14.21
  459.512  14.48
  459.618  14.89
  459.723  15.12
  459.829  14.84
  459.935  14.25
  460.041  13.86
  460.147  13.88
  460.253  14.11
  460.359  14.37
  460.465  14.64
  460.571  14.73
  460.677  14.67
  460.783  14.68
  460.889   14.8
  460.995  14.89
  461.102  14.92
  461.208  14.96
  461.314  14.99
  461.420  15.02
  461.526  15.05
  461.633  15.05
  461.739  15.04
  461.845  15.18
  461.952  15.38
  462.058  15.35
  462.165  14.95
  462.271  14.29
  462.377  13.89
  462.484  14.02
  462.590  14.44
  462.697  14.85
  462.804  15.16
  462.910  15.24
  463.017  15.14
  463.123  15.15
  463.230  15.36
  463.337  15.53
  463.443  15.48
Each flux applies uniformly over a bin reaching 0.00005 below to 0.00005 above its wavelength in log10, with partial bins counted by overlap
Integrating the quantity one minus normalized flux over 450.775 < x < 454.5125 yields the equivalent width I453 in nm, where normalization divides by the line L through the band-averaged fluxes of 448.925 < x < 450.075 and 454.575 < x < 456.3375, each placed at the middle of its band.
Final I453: 0.22 nm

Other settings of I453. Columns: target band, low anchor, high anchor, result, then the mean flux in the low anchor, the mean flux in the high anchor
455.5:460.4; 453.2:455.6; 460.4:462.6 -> 0.11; 14.9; 14.8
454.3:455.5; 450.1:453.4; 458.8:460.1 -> -0.08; 14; 14.3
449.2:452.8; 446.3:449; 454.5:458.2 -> 0.04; 14.5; 14.8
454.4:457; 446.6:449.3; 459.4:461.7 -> -0.08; 14.7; 14.7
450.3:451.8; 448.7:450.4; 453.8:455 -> 0.10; 14.8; 15.1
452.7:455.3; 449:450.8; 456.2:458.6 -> 0.02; 15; 14.4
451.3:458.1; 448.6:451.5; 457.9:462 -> 0.01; 14.6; 14.5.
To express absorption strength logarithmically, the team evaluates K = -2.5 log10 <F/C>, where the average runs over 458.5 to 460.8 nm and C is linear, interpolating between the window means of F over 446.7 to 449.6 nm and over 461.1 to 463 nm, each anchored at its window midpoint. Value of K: 0.042 mag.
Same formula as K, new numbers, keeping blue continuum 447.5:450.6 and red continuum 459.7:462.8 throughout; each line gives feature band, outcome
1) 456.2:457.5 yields -0.02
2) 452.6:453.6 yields 0.08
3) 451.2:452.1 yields 0.10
